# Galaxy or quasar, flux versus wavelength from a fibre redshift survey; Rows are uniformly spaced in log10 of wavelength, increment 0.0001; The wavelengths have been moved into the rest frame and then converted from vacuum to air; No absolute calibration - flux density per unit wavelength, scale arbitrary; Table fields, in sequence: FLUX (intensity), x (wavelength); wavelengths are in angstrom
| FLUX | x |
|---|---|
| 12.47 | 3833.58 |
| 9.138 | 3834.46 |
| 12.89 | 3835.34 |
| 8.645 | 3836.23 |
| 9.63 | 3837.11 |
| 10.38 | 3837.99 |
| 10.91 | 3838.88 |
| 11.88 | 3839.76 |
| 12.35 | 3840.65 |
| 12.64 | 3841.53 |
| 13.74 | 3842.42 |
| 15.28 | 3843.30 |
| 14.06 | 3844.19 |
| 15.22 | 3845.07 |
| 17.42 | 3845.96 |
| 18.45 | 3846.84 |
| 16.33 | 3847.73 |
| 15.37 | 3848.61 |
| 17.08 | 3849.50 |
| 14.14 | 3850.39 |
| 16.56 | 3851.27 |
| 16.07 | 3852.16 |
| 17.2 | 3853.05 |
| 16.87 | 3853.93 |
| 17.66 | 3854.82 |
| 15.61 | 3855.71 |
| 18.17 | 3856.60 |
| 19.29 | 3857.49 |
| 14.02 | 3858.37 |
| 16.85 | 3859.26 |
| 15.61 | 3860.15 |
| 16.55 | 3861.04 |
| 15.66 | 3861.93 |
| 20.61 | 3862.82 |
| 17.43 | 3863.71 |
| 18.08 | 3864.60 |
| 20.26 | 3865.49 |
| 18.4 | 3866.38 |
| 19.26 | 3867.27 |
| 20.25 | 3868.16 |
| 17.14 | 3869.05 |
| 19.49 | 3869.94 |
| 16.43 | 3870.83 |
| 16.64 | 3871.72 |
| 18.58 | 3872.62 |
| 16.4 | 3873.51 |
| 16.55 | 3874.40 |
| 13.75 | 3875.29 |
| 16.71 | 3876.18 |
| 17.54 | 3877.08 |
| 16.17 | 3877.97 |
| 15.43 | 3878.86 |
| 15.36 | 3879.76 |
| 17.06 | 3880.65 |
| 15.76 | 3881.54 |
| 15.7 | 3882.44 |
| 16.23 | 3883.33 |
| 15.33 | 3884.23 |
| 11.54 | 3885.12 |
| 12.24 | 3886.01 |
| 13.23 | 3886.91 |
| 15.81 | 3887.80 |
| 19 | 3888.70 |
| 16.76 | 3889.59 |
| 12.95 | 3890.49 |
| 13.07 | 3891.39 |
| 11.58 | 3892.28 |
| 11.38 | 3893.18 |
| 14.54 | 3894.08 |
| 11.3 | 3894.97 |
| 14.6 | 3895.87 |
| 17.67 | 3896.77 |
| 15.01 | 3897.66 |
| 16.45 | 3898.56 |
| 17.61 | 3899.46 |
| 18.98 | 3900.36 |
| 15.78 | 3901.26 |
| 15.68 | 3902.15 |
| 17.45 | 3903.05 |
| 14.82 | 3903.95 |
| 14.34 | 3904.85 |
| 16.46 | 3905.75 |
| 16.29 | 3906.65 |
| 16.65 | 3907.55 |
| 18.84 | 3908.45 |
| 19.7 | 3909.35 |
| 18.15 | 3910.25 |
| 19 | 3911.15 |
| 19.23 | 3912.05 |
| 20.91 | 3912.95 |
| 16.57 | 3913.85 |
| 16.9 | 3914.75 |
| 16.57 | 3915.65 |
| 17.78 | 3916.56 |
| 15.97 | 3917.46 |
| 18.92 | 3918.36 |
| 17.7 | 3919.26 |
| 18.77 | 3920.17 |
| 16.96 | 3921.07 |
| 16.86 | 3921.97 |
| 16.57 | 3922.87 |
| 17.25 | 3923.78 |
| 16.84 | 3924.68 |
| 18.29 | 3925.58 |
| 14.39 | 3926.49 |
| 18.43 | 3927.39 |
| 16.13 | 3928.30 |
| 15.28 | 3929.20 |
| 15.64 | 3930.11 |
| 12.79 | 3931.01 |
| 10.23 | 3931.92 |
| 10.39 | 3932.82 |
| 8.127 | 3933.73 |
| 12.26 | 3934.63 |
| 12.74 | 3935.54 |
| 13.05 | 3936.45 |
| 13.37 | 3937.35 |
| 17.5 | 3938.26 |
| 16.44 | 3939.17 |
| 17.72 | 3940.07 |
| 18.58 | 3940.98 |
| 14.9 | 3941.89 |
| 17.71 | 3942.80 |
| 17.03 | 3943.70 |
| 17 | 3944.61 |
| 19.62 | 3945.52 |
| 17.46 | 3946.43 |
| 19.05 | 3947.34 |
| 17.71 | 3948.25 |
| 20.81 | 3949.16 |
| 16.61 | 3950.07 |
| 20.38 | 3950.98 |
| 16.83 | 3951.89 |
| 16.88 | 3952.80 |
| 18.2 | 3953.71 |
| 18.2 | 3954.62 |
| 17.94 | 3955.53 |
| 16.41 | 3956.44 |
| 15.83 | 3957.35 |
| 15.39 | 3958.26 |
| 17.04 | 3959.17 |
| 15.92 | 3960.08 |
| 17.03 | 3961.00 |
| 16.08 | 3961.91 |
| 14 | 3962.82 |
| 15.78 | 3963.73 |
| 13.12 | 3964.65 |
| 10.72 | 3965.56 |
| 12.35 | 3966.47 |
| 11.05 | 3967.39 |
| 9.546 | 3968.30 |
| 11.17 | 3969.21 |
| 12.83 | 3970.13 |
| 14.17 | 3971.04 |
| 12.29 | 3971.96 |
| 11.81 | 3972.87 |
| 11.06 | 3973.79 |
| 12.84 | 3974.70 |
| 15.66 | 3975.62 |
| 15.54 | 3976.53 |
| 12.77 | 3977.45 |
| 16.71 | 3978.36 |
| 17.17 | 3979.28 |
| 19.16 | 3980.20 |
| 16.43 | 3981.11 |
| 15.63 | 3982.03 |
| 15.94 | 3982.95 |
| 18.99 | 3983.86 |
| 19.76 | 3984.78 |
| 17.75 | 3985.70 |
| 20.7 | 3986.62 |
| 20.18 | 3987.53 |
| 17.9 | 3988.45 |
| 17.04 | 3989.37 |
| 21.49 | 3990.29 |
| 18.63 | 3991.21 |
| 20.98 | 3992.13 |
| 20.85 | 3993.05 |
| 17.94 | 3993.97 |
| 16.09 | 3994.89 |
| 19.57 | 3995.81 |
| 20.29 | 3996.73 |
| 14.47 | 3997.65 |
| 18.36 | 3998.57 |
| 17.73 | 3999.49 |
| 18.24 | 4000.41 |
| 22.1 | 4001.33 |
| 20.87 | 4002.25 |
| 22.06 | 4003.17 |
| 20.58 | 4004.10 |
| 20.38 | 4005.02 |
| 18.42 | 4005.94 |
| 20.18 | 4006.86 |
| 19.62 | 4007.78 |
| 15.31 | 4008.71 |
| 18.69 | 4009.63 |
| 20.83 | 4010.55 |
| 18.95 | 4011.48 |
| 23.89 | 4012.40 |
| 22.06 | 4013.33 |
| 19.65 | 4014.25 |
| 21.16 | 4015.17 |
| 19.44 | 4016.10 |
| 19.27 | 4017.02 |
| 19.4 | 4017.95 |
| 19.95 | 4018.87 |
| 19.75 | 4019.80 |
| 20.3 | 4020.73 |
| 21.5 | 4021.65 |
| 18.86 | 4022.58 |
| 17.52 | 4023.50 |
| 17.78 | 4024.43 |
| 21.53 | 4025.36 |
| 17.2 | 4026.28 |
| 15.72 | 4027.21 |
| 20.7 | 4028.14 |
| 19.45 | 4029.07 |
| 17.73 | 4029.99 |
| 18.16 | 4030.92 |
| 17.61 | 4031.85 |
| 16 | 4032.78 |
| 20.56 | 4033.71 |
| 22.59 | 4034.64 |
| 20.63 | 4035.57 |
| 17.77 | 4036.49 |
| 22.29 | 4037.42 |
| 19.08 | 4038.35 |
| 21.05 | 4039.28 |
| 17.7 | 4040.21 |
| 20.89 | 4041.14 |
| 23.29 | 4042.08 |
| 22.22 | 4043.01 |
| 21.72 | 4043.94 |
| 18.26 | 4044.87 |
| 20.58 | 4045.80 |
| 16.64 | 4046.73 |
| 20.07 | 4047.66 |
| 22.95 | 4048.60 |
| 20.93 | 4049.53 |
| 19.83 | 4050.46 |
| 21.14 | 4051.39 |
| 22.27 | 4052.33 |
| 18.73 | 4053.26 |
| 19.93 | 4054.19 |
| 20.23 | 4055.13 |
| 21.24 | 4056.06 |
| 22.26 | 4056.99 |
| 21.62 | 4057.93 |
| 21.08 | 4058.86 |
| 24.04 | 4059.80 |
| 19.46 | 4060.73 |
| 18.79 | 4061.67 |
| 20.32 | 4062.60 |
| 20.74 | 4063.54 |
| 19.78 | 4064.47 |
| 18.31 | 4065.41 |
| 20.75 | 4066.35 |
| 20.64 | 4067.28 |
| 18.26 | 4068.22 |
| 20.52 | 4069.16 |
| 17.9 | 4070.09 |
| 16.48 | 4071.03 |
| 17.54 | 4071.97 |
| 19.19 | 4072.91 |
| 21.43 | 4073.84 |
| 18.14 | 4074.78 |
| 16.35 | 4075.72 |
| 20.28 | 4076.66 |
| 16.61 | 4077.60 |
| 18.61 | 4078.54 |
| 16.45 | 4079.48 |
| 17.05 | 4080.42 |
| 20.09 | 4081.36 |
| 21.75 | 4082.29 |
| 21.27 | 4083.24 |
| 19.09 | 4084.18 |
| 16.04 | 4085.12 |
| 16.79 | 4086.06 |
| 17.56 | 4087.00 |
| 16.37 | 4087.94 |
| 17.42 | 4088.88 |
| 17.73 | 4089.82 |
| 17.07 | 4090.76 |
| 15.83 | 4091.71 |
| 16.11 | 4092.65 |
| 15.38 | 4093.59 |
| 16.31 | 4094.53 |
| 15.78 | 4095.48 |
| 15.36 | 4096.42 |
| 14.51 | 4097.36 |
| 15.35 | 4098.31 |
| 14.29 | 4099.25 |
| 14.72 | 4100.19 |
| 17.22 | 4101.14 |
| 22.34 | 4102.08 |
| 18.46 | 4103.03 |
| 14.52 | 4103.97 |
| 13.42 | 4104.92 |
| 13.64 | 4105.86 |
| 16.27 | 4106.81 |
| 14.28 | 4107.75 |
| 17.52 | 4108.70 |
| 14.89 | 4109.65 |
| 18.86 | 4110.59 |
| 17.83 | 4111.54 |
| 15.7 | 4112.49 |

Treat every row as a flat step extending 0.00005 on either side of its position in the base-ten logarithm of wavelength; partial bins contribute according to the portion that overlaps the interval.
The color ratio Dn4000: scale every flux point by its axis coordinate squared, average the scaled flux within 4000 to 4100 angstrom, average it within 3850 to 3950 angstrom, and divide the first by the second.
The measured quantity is 1.3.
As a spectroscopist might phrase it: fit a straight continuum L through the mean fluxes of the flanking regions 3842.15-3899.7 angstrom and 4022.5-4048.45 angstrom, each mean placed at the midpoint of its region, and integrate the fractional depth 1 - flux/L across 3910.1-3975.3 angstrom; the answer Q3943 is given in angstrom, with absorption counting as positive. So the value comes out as 6.7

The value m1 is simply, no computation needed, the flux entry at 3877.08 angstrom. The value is 17.54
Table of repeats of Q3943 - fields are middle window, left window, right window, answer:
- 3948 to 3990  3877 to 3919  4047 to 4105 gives 3.0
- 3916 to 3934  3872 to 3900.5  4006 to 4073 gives 0.7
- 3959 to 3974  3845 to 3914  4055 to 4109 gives 3.4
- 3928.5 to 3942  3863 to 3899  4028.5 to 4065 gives 2.7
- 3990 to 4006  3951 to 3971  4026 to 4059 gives -2.0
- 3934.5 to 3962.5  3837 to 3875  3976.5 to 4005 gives 1.5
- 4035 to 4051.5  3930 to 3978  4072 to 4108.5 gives -4.1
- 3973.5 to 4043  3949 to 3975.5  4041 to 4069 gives -4.9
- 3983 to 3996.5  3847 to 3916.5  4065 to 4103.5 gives -1.5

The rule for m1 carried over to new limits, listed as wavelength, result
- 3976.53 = 15.54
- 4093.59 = 15.38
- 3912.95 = 20.91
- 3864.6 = 18.08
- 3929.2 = 15.28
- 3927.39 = 18.43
